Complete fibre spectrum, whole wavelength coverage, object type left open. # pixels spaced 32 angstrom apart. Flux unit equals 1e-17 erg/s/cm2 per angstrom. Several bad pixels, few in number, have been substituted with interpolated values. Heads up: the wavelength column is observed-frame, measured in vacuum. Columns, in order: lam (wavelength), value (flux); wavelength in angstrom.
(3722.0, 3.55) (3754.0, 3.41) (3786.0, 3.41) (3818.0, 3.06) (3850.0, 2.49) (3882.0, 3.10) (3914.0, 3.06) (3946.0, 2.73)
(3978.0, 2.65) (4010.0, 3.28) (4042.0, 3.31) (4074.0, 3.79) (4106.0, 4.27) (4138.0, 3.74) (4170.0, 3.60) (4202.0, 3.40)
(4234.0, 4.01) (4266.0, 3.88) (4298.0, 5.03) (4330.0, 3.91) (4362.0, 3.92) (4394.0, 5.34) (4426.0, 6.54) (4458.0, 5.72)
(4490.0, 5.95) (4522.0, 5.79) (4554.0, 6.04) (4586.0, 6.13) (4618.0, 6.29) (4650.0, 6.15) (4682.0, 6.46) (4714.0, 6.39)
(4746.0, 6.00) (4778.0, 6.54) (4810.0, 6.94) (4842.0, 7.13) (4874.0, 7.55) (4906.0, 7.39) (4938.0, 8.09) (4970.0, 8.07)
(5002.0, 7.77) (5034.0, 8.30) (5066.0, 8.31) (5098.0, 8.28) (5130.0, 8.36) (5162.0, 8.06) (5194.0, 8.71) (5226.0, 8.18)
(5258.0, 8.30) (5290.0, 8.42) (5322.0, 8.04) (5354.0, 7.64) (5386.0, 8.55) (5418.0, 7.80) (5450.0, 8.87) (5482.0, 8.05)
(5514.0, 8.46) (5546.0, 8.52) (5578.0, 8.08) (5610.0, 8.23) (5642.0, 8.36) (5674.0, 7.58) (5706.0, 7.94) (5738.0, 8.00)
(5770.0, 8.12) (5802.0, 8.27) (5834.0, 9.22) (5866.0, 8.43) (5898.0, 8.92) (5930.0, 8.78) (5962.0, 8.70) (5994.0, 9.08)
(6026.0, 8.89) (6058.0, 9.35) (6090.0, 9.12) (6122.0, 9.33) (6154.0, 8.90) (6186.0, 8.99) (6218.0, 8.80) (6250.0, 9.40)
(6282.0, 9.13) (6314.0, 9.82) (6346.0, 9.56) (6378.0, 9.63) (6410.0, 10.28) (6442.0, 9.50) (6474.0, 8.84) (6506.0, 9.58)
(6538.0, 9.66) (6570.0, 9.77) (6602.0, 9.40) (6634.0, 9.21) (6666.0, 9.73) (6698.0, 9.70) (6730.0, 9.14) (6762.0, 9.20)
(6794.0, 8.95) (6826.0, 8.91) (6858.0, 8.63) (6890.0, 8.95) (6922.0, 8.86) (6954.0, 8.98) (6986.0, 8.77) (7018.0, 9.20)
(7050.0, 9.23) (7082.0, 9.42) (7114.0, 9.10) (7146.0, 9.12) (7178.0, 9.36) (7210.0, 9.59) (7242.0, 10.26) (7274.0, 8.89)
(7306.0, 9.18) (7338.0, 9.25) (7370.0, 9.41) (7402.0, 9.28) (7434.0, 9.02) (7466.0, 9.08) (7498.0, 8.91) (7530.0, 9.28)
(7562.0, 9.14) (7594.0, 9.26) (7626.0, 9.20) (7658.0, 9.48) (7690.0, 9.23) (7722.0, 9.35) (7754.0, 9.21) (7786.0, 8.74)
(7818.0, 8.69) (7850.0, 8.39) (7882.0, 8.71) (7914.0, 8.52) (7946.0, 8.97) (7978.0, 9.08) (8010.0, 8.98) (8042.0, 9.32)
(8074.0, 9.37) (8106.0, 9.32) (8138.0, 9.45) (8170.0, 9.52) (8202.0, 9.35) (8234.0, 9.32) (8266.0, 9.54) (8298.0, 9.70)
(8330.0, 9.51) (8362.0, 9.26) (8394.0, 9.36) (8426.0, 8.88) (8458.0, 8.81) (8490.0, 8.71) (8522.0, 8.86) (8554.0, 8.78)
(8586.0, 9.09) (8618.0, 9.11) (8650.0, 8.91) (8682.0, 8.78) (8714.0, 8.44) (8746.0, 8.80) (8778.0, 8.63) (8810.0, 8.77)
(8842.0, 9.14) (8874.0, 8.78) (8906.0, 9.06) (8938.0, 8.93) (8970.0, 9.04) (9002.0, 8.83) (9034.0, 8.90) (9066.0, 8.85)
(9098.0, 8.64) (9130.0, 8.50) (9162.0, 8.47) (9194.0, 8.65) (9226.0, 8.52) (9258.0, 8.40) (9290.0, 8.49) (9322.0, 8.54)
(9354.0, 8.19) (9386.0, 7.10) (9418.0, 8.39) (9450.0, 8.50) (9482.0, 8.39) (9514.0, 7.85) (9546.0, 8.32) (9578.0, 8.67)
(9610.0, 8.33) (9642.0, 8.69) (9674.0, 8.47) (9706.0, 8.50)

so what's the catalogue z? 0.099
